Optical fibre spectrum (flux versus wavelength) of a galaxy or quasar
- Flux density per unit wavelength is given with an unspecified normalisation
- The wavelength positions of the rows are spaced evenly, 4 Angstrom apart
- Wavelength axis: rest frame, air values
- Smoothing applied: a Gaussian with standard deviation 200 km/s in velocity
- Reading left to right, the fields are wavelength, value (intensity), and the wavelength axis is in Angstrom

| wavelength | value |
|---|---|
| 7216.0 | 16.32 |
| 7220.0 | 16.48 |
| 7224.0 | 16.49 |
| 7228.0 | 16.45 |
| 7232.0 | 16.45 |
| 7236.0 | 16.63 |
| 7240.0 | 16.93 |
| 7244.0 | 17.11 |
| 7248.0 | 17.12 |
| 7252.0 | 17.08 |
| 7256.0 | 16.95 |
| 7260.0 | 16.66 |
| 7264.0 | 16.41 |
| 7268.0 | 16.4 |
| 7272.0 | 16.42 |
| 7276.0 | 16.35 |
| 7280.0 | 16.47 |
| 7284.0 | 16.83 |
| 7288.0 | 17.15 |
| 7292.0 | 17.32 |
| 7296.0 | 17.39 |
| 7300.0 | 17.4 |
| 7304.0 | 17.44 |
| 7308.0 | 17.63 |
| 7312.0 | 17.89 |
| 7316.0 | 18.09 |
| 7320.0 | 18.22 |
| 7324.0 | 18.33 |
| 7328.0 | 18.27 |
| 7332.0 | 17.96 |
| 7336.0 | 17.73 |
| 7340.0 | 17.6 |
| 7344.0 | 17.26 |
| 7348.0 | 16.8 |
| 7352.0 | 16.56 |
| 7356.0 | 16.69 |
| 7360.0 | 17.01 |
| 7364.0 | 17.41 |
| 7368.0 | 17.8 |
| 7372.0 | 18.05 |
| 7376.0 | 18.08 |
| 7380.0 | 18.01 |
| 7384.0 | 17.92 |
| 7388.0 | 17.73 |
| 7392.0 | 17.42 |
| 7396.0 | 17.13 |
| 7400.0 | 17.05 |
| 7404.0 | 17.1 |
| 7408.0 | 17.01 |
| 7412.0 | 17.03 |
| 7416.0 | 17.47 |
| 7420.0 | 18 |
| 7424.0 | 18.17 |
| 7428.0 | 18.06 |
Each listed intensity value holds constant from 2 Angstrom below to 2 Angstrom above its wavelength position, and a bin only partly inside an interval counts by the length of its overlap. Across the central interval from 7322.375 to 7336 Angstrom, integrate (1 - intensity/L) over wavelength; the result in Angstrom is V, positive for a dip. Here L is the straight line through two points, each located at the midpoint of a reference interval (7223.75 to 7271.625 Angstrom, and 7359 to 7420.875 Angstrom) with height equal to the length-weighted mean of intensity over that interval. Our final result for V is -0.7 Angstrom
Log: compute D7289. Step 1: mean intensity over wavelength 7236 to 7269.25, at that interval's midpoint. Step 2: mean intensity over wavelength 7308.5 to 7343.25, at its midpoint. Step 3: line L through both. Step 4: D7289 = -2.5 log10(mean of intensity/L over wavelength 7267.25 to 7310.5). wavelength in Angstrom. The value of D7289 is 0.02 mag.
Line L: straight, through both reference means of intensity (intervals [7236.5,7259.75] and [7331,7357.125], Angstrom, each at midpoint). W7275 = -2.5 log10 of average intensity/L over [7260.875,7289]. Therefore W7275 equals 0.032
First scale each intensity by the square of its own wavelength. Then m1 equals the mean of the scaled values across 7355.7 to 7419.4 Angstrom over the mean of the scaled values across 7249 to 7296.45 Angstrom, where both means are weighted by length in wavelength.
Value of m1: 1.07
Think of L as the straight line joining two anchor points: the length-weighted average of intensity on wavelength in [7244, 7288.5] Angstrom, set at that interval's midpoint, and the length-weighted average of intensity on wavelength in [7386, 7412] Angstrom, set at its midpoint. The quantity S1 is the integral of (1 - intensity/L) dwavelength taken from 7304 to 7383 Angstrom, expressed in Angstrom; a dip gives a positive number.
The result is -3.0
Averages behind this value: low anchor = 16.7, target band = 17.7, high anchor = 17.2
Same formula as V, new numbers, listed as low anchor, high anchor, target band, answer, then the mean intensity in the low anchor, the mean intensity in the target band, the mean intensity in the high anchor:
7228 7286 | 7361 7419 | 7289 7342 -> -2.2 Angstrom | 16.7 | 17.8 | 17.5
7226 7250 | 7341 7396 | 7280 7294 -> 0.0 Angstrom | 16.8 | 17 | 17.4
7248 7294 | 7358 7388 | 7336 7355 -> 0.4 Angstrom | 16.7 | 17.1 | 17.8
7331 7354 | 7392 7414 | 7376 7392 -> -0.6 Angstrom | 17.3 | 17.9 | 17.1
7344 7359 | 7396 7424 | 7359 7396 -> -1.5 Angstrom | 16.8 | 17.7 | 17.3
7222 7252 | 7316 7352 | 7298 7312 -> -0.1 Angstrom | 16.8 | 17.5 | 17.7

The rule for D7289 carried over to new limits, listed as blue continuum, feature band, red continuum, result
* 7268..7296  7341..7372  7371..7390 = 0.032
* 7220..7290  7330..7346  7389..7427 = -0.035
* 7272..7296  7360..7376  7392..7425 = -0.032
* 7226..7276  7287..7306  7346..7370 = -0.032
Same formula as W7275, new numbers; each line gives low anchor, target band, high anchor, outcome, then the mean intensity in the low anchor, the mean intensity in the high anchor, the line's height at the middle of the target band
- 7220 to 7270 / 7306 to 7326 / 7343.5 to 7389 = -0.06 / 16.7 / 17.4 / 17.1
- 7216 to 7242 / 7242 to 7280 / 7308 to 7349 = 0.02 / 16.6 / 17.8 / 17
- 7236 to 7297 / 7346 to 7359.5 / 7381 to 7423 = 0.03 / 16.8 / 17.4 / 17.2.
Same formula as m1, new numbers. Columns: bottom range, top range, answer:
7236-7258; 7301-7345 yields 1.07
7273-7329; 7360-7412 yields 1.03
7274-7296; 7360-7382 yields 1.08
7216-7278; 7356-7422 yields 1.09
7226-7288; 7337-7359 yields 1.04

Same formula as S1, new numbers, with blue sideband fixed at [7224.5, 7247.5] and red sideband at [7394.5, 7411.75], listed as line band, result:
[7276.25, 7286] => 0.1 Angstrom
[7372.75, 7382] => -0.6 Angstrom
